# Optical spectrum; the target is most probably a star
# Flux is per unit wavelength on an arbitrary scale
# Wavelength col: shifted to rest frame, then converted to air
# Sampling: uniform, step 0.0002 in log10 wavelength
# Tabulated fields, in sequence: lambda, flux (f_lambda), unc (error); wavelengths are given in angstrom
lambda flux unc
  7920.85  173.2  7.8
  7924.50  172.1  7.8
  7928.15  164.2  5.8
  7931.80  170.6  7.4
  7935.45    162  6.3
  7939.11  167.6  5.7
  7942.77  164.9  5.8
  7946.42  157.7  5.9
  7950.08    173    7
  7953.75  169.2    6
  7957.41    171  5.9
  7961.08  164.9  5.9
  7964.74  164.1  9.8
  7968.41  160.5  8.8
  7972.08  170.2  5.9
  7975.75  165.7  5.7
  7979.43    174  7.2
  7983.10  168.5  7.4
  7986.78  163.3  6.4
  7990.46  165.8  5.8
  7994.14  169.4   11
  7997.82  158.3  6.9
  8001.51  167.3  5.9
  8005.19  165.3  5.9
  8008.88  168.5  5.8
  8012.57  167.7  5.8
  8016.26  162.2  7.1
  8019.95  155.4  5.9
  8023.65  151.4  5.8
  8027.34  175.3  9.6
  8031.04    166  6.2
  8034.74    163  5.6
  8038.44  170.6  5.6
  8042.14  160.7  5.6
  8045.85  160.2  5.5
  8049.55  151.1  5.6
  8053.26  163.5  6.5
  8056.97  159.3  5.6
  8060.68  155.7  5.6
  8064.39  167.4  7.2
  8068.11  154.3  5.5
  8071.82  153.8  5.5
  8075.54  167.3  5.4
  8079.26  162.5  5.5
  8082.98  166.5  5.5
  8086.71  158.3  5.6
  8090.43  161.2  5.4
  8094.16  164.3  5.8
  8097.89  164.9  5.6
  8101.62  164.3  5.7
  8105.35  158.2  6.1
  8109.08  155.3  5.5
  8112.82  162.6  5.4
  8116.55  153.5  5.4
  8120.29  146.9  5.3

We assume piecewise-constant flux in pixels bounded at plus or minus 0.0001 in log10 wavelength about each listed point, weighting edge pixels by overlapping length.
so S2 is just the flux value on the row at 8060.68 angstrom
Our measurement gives 155.7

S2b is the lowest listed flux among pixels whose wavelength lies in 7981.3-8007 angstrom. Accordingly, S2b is 158.3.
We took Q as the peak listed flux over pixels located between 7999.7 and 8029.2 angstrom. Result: 175.3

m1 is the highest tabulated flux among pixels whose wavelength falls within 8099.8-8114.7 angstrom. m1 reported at 164.3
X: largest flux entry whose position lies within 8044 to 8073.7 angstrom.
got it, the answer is 167.4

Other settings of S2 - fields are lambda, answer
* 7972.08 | 170.2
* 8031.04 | 166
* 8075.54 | 167.3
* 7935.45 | 162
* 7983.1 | 168.5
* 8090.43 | 161.2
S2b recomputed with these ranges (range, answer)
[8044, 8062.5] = 151.1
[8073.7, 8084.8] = 162.5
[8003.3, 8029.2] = 151.4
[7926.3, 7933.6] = 164.2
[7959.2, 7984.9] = 160.5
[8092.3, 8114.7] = 155.3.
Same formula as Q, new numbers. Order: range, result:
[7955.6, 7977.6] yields 171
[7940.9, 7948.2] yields 164.9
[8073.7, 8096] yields 167.3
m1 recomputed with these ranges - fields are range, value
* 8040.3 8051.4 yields 160.7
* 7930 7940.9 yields 170.6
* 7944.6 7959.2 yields 173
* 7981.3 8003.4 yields 169.4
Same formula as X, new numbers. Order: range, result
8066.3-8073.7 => 154.3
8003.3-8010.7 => 168.5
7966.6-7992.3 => 174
